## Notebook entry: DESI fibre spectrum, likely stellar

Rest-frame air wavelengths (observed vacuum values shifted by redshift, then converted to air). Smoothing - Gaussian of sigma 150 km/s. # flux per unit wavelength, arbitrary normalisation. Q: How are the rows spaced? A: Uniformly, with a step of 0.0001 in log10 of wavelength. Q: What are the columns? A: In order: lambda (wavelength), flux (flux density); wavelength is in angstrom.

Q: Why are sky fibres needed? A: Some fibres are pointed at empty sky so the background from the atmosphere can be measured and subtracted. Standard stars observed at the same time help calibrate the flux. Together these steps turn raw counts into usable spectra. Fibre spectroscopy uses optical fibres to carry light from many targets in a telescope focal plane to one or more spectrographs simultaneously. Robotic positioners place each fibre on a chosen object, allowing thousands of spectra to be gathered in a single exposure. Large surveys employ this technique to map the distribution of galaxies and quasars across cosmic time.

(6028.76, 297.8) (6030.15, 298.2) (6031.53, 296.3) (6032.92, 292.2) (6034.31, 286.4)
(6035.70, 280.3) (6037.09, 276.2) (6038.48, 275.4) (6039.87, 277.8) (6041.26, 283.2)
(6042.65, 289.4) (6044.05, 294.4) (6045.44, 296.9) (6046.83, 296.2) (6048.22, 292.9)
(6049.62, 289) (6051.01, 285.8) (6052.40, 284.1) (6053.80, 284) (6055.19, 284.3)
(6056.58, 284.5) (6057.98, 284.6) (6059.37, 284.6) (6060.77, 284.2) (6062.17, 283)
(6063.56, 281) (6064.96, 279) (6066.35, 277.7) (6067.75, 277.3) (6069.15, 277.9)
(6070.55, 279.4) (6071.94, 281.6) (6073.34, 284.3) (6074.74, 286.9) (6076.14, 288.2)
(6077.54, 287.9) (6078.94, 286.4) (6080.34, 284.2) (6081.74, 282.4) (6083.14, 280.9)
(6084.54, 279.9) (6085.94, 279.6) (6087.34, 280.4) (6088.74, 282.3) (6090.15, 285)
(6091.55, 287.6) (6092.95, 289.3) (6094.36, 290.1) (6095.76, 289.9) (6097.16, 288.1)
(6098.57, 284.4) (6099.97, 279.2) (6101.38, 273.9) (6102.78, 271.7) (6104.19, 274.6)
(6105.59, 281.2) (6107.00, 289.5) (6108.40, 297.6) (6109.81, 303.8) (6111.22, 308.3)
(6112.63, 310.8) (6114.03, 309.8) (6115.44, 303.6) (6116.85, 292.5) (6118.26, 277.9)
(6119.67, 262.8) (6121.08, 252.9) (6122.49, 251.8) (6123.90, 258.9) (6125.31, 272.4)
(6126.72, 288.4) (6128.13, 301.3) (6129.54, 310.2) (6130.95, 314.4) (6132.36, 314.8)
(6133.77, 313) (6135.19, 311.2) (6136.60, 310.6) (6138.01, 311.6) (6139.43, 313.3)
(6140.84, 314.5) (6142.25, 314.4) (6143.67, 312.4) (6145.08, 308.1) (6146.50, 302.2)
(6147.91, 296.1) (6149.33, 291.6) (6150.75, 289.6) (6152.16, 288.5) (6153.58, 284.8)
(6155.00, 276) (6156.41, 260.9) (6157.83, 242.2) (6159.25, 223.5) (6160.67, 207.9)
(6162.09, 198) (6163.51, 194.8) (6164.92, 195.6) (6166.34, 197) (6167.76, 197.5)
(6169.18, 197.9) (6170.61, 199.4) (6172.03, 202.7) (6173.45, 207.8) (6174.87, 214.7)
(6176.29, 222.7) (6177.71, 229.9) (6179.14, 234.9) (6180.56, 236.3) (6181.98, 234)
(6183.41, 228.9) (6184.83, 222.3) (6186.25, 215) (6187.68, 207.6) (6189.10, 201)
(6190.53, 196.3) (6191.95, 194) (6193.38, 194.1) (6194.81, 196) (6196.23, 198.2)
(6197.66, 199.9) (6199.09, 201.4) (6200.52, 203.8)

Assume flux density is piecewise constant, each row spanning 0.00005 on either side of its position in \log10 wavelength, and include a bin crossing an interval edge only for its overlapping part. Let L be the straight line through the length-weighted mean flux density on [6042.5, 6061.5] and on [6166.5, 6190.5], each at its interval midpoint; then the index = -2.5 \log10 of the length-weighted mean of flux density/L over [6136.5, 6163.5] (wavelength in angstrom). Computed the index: -0.20 mag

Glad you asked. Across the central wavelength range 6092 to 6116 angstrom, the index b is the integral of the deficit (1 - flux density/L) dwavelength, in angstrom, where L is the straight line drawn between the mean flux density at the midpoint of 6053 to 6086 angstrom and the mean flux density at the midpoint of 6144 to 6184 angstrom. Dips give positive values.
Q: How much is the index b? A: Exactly -2.2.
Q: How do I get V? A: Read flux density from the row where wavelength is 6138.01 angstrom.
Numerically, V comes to 311.6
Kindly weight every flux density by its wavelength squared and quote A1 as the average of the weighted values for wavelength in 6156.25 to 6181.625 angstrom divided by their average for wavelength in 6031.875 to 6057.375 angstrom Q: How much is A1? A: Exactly 0.8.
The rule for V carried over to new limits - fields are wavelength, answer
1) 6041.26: 283.2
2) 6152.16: 288.5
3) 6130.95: 314.4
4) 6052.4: 284.1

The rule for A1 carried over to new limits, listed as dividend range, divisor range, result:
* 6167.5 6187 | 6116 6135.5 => 0.77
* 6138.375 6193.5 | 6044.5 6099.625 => 0.87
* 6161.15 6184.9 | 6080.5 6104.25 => 0.77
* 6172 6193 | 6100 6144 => 0.75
